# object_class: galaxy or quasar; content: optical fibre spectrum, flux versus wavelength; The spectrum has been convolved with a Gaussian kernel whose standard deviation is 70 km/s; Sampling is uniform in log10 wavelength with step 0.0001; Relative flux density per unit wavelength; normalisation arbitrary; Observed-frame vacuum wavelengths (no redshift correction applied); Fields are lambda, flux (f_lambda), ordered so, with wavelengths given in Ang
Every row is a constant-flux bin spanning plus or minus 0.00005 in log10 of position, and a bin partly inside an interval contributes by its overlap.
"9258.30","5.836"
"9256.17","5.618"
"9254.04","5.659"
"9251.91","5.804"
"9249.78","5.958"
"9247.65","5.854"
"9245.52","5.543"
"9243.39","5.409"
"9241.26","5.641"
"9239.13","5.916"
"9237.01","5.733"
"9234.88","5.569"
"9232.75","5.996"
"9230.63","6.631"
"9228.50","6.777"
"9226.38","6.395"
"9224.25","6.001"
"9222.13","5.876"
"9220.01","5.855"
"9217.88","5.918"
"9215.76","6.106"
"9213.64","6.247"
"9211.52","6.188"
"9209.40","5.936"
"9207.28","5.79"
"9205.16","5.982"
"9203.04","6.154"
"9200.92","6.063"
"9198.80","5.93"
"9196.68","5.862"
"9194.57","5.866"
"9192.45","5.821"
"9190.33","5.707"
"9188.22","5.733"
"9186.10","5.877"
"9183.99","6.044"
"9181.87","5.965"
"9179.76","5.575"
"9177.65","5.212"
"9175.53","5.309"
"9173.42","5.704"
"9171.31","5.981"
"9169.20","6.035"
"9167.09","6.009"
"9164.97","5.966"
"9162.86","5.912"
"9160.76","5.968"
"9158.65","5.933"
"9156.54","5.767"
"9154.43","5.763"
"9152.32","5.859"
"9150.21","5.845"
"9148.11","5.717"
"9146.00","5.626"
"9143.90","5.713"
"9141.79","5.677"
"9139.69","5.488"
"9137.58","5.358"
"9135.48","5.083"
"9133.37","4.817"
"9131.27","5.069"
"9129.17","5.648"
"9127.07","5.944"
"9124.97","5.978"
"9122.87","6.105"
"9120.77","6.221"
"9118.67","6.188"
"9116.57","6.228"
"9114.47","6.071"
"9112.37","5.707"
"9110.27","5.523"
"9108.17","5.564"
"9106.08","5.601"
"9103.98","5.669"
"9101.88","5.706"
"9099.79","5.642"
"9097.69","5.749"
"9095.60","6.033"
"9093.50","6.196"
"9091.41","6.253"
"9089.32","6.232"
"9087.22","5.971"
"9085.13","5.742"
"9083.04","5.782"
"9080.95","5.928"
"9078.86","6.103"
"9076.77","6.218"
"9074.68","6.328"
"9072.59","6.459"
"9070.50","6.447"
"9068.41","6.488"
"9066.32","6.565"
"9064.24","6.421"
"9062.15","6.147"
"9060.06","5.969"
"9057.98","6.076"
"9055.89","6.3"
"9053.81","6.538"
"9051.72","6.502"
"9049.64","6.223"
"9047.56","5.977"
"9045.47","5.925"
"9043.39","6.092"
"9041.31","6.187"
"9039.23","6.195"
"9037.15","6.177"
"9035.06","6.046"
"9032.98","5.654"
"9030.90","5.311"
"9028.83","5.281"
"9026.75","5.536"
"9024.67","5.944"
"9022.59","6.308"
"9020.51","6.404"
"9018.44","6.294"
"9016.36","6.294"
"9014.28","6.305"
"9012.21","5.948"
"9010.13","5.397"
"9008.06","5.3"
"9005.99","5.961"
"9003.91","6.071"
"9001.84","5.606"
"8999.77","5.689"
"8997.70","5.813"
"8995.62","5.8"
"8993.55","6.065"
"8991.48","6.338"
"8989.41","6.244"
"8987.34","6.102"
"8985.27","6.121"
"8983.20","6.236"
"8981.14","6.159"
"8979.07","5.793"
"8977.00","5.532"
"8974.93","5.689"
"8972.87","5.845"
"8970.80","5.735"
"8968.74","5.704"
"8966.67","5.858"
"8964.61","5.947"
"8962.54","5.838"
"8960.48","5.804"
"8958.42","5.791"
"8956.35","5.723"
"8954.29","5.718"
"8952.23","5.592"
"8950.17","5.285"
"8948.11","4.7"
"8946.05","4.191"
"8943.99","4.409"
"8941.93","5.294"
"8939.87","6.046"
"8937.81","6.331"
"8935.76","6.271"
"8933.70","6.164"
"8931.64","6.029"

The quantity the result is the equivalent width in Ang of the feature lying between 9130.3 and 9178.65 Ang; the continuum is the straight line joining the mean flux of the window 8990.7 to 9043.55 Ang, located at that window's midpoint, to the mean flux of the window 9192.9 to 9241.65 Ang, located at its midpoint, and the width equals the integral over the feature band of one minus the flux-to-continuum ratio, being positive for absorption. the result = 2.8 Ang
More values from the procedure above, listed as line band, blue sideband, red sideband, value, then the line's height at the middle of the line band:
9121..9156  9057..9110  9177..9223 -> 2.1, 5.98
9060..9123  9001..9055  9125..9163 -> -2.7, 5.79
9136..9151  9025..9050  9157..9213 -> 0.7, 5.87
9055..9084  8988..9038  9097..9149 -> -2.2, 5.79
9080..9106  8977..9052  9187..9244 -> 0.3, 5.97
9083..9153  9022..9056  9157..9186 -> 1.5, 5.89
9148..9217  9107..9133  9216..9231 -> 1.9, 6.04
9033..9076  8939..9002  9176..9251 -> -3.5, 5.77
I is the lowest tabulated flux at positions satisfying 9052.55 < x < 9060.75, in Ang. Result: 5.969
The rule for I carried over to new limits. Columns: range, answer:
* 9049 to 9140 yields 4.817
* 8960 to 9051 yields 5.281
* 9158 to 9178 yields 5.212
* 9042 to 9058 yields 5.925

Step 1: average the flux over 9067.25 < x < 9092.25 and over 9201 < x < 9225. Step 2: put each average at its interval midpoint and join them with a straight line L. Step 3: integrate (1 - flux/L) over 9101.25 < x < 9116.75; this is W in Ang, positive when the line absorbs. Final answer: 1.0 Ang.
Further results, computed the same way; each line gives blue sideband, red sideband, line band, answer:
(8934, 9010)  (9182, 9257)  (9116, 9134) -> 0.1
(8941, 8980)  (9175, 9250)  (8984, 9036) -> -3.1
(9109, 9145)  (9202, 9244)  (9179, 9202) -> 0.2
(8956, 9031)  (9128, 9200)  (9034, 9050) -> -0.7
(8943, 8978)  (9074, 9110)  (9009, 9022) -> -1.0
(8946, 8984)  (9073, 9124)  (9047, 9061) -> -0.9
